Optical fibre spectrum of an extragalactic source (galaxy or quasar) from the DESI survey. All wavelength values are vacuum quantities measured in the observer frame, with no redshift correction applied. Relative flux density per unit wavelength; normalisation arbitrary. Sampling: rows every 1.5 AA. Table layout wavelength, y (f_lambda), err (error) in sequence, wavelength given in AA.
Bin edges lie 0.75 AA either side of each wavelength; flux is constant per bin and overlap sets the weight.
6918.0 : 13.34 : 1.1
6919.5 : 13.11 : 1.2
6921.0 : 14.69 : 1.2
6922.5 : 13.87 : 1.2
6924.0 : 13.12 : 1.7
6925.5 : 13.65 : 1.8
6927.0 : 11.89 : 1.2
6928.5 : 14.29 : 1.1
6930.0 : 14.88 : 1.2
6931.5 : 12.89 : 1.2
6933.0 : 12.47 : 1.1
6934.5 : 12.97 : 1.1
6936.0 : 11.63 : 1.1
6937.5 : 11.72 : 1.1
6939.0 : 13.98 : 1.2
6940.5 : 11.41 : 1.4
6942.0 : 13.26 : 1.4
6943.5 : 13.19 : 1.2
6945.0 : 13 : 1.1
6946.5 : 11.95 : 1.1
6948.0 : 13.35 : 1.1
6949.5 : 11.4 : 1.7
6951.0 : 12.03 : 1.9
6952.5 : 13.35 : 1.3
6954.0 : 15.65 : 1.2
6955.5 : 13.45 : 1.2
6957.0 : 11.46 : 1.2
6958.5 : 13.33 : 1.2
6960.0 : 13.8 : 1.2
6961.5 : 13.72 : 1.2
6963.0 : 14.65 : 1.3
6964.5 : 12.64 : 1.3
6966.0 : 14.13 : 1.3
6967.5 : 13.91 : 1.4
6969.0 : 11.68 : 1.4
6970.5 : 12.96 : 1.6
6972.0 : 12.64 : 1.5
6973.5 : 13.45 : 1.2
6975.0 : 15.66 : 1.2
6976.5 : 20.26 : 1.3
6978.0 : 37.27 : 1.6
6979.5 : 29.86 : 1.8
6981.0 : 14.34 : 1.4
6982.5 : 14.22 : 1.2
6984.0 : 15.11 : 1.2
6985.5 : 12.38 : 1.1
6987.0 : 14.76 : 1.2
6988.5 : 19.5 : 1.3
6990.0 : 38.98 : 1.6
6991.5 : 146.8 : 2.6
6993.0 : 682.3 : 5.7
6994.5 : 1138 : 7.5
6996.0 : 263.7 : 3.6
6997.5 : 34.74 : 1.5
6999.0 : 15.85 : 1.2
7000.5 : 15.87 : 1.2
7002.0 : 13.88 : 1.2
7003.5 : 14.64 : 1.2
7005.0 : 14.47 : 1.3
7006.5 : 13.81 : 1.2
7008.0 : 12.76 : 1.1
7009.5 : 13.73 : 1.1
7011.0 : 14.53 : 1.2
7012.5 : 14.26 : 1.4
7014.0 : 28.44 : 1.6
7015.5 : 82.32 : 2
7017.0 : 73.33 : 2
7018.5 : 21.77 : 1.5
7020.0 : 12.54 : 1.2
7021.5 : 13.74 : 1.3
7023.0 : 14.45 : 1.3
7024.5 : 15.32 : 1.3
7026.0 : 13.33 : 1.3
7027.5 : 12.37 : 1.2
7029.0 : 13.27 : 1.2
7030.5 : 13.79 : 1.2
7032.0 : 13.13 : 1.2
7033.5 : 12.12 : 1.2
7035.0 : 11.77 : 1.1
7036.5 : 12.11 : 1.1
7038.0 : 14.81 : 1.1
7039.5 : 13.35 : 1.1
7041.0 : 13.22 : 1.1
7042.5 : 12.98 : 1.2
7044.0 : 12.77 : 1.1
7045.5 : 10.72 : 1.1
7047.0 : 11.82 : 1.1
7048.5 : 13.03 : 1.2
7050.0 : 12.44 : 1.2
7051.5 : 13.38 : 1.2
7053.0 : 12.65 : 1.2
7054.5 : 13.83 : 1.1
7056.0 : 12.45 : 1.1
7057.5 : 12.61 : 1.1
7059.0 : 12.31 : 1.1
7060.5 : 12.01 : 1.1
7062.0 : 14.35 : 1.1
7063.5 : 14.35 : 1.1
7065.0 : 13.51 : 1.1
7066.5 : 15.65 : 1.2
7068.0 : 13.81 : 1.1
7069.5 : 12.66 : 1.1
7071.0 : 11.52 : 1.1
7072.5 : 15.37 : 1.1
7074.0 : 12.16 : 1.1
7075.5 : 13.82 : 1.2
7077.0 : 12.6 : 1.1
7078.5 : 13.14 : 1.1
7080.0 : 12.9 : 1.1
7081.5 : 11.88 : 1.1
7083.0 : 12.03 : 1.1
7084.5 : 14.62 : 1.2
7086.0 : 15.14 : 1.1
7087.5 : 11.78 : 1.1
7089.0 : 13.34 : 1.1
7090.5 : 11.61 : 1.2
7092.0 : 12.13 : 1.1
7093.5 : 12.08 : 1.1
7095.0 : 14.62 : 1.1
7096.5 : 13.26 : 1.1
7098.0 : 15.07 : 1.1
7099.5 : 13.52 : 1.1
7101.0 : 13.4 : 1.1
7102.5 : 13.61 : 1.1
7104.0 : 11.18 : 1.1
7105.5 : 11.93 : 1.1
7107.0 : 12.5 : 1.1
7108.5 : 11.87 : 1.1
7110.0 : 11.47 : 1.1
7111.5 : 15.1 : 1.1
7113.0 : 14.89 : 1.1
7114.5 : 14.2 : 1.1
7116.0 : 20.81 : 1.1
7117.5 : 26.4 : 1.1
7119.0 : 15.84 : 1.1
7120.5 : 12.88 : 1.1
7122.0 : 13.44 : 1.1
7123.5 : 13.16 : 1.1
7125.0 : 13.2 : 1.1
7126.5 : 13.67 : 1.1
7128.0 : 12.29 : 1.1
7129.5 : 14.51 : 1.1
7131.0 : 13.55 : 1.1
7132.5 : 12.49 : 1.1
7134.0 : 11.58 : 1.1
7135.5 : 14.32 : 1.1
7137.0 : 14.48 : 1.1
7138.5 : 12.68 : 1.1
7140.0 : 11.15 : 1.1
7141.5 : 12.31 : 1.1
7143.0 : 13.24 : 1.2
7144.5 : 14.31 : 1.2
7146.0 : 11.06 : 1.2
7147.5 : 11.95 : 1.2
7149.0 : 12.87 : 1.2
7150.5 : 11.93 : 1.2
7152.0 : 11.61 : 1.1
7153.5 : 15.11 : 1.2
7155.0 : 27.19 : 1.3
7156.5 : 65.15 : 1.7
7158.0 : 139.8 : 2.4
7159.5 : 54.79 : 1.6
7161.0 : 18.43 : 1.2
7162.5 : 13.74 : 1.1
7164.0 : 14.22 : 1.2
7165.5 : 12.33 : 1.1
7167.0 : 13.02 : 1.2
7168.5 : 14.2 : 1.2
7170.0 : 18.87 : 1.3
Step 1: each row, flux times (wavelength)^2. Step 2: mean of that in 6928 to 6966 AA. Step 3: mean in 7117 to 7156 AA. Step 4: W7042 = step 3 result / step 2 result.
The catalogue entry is 1.16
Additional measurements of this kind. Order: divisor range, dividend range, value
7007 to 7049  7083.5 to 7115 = 0.72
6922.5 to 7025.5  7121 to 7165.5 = 0.45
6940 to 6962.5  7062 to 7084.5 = 1.06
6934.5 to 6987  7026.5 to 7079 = 0.92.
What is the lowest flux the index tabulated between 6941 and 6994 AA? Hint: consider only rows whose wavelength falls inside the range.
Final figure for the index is 11.4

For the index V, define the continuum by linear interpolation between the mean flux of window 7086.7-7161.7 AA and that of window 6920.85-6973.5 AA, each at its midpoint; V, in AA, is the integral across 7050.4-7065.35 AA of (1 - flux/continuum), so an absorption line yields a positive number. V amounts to 2.9 AA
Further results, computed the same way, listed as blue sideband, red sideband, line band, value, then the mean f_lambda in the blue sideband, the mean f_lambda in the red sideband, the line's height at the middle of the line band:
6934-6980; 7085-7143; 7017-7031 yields -3.4 AA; 14.6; 13.7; 14.2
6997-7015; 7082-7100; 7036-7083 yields 6.0 AA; 17.9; 13.2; 15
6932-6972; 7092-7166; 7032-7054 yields 4.3 AA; 13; 18.4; 15.8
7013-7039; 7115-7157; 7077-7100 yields 6.7 AA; 22.1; 15.9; 18.6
